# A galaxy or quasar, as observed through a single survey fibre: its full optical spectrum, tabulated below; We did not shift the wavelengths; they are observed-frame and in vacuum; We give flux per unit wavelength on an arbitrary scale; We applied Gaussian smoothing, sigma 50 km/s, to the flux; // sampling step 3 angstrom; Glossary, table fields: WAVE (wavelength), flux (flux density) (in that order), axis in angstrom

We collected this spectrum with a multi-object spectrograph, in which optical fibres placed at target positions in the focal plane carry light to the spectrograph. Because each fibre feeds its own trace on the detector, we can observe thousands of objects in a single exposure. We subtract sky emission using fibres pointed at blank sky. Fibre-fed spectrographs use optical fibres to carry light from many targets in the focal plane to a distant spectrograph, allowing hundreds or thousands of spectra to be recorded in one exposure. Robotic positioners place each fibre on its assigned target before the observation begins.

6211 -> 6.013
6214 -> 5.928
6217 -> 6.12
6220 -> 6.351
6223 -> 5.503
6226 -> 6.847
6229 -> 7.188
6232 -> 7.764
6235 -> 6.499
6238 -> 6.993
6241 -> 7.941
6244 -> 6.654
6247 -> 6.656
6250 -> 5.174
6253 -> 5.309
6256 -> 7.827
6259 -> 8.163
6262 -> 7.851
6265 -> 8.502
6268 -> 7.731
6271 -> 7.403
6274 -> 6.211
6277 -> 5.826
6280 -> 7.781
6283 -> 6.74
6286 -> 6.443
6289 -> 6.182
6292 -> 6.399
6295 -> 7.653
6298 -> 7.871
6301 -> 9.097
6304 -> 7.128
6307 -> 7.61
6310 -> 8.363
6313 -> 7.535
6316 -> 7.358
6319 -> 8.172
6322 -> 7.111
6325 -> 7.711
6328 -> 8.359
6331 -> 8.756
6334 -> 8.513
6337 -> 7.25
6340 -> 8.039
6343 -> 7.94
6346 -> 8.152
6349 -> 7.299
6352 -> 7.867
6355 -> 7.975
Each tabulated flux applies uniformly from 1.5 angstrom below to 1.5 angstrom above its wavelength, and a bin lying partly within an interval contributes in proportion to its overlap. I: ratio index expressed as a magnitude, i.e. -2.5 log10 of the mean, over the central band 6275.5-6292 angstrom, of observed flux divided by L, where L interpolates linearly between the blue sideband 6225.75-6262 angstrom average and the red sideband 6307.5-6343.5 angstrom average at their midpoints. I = 0.13 mag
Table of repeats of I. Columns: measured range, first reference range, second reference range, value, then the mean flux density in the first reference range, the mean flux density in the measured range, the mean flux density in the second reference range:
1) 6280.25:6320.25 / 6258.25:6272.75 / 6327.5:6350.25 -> 0.07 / 7.89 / 7.43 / 8.03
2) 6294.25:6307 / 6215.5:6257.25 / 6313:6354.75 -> -0.07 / 6.62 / 7.92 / 7.88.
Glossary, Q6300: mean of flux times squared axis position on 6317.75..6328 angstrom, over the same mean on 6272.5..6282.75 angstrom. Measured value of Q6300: 1.2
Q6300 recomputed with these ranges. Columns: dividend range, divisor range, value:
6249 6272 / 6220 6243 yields 1.06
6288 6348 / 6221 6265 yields 1.15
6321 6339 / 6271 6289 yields 1.22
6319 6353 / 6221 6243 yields 1.18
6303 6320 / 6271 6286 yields 1.16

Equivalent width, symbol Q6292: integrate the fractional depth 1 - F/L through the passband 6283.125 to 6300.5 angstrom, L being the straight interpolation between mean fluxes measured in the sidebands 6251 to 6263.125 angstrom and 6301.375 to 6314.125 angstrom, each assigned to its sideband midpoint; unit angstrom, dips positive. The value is 1.3 angstrom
